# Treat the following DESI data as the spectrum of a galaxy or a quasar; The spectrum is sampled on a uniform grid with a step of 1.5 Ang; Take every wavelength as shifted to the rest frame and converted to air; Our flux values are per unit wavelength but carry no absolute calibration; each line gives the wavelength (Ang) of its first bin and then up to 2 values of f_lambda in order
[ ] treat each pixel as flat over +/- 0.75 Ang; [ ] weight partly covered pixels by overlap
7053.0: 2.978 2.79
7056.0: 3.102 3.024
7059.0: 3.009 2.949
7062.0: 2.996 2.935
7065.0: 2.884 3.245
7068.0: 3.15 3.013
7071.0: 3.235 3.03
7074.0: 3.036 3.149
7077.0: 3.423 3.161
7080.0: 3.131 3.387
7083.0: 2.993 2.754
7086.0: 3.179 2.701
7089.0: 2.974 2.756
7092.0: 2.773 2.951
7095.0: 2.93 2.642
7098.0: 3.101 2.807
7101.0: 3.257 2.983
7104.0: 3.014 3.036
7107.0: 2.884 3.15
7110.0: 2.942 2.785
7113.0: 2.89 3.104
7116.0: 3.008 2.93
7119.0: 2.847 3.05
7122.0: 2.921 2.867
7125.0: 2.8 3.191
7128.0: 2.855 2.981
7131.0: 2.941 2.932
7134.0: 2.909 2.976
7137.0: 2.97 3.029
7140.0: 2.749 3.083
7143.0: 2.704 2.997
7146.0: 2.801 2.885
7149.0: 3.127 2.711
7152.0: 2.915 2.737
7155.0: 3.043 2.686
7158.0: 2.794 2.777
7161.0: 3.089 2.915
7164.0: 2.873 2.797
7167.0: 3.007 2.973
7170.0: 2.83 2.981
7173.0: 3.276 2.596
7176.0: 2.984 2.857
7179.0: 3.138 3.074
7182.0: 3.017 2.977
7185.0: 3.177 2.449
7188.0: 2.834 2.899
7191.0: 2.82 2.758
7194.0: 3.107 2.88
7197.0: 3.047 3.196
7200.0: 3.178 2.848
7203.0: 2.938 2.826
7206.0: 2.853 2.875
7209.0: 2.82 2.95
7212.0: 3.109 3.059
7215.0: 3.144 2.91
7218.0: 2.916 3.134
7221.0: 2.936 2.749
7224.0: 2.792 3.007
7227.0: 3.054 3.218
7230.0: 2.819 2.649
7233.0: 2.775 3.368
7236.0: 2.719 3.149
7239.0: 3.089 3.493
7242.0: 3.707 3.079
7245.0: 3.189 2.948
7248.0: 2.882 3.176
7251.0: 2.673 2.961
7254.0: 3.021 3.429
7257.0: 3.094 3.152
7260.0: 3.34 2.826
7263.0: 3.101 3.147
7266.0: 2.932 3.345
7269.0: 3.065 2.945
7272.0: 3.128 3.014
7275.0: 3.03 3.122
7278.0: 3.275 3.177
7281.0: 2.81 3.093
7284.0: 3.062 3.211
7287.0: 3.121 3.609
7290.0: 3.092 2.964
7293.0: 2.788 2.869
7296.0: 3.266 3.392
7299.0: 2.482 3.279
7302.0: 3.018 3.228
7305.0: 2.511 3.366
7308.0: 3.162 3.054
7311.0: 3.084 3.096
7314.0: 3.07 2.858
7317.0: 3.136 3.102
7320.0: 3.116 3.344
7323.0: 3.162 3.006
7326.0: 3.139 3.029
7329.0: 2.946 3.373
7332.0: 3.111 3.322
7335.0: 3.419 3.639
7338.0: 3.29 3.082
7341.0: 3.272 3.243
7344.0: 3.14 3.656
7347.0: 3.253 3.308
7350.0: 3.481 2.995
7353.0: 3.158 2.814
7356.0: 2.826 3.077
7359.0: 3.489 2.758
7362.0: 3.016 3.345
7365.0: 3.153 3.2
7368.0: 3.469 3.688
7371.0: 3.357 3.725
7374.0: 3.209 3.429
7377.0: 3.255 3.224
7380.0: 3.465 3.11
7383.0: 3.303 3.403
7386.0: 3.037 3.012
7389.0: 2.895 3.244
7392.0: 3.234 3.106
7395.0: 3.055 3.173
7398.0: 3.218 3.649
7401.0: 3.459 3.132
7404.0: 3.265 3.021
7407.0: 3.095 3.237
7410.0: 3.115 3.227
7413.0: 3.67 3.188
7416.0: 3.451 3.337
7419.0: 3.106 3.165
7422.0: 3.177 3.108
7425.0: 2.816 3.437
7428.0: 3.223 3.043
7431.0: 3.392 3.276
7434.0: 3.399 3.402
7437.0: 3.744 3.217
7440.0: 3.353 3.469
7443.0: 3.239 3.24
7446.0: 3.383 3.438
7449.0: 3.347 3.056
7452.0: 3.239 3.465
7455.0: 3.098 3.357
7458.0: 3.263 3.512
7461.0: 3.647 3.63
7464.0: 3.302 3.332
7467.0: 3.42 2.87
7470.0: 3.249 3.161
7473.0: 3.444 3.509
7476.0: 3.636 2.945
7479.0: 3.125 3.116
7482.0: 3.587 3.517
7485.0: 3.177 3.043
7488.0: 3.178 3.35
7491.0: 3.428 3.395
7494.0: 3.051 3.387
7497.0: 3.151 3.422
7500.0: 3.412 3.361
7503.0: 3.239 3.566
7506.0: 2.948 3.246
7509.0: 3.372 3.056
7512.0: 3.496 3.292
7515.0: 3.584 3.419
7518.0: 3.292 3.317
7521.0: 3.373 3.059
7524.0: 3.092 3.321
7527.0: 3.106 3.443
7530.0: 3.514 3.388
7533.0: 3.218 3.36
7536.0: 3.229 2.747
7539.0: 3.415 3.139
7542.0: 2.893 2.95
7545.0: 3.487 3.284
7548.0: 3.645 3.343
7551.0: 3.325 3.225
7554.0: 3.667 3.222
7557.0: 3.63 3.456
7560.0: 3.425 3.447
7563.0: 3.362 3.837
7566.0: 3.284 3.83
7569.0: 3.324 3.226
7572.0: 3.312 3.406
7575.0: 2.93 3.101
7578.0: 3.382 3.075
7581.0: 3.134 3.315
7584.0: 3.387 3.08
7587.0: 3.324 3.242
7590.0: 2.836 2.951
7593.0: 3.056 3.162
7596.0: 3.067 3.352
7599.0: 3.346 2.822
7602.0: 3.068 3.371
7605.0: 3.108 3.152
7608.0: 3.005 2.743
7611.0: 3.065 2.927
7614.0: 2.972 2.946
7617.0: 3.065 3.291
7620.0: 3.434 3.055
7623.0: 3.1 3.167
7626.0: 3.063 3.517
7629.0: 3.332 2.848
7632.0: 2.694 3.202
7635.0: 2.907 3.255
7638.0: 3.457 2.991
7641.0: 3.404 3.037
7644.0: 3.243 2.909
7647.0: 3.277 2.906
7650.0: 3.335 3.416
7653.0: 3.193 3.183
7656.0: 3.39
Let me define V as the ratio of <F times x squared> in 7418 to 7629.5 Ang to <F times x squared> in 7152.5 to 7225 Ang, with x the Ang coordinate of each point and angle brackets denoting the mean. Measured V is 1.2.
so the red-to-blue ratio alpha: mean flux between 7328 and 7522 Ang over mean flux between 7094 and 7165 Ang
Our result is 1.12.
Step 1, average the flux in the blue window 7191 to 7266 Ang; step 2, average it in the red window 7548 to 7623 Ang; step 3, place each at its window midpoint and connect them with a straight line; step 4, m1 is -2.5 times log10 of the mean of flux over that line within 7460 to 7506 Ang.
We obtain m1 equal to -0.05 mag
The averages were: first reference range 3.02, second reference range 3.23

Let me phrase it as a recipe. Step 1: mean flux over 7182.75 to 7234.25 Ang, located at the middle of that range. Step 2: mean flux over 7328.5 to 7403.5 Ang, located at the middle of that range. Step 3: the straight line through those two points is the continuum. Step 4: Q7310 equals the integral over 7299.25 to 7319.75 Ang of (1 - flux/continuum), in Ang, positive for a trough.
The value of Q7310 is 0.48 Ang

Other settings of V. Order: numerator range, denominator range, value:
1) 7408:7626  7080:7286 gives 1.20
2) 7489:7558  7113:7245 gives 1.23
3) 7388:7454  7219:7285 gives 1.12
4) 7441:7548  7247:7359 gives 1.11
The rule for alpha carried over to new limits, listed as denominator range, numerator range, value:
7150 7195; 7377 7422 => 1.11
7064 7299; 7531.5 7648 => 1.07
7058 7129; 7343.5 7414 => 1.08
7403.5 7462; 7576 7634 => 0.95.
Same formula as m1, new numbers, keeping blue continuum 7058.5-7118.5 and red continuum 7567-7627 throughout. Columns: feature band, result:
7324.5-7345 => -0.05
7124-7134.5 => 0.03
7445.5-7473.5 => -0.07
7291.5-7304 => 0.01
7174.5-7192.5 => 0.05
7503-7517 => -0.07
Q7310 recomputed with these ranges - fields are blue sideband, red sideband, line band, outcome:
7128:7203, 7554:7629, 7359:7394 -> -2.1 Ang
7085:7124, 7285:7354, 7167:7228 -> 1.7 Ang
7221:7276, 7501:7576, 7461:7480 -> -0.3 Ang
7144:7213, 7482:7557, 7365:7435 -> -2.0 Ang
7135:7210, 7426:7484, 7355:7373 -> -0.3 Ang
